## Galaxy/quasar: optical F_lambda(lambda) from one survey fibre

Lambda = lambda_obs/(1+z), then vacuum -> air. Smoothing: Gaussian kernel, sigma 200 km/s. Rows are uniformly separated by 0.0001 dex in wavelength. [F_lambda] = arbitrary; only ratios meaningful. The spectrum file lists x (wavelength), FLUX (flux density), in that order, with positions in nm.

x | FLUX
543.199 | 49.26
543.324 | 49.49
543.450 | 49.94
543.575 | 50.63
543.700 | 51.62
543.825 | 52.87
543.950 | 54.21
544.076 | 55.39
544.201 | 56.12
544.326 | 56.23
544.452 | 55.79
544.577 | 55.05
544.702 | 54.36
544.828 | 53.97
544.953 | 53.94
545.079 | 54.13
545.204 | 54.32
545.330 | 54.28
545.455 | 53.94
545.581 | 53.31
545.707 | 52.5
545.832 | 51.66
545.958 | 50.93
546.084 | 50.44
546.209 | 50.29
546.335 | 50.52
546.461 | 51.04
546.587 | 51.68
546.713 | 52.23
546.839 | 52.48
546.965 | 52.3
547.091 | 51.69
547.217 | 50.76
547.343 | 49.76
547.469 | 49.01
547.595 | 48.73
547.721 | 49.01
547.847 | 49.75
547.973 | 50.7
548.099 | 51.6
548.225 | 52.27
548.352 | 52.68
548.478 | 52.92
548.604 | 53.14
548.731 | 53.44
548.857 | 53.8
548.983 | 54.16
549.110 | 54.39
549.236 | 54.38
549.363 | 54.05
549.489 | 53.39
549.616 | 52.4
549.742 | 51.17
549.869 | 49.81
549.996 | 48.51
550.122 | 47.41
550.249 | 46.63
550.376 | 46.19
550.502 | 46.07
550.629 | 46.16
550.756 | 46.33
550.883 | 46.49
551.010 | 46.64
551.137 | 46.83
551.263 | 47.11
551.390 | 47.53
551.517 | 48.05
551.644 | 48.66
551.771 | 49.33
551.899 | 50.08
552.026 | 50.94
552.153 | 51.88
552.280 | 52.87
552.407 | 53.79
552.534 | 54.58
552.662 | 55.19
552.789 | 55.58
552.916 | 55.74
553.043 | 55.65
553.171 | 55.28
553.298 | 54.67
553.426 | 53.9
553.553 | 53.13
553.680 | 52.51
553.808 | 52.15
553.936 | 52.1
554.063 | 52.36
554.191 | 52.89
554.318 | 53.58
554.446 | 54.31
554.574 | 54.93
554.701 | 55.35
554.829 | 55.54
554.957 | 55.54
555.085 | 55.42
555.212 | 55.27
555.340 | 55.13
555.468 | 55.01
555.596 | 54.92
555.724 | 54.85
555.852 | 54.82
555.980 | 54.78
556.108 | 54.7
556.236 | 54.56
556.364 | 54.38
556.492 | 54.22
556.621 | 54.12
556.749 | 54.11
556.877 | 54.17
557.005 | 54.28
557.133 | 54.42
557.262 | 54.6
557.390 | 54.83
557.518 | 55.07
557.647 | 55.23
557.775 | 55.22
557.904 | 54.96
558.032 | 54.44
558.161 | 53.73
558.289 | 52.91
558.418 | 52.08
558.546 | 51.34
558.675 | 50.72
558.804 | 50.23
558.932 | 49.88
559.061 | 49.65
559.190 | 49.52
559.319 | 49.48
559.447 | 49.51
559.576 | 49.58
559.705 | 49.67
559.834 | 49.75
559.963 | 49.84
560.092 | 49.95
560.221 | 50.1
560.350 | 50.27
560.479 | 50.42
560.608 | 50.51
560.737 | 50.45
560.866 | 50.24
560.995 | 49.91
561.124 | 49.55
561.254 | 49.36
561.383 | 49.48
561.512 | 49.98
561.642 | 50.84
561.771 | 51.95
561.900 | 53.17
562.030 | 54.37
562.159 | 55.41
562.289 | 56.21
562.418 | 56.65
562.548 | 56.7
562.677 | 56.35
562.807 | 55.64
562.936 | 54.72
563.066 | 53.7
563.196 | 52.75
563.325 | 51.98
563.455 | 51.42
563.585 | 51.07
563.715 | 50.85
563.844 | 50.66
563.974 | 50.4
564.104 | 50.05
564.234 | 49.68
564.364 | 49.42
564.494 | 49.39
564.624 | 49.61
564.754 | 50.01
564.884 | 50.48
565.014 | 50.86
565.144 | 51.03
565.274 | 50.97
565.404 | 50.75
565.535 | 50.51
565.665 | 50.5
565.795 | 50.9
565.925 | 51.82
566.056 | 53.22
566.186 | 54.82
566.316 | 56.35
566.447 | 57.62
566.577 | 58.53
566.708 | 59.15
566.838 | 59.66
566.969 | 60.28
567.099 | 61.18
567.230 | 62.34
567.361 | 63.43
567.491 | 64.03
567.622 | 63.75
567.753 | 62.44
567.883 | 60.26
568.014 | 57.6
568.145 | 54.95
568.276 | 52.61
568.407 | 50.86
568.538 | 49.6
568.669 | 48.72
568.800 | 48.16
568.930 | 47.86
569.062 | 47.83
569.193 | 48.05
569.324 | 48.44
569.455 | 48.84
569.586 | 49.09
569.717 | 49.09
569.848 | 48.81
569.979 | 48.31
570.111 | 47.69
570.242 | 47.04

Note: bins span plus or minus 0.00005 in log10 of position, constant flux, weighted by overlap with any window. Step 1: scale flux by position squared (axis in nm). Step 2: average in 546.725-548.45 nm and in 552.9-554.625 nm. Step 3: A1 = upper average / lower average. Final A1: 1.08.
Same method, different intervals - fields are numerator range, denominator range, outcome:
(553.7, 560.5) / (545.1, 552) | 1.08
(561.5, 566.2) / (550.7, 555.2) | 1.04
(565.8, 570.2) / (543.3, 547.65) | 1.12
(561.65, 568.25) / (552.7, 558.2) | 1.04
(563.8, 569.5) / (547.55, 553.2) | 1.12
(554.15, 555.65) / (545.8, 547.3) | 1.10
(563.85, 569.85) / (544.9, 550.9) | 1.12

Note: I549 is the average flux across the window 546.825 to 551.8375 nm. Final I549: 50.1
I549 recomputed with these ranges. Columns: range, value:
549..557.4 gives 52.4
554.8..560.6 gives 52.9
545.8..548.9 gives 51.3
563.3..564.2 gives 50.8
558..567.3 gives 52.3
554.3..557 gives 54.8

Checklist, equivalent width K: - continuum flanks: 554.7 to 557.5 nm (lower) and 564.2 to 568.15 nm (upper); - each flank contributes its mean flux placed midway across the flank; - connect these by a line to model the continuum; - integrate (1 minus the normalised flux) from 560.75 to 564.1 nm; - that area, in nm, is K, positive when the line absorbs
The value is 0.16 nm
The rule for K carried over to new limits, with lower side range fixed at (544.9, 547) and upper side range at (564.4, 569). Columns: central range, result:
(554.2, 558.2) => -0.092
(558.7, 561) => 0.168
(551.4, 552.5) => 0.049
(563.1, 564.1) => 0.055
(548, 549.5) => -0.018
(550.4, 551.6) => 0.138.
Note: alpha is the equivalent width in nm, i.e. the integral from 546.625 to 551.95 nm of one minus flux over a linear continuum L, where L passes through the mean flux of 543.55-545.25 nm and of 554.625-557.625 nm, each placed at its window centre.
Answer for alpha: 0.42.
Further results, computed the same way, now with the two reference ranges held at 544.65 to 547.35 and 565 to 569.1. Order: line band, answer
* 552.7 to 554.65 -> -0.02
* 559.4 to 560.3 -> 0.07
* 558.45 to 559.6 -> 0.09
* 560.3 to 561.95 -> 0.12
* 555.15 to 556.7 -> -0.03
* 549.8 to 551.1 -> 0.14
